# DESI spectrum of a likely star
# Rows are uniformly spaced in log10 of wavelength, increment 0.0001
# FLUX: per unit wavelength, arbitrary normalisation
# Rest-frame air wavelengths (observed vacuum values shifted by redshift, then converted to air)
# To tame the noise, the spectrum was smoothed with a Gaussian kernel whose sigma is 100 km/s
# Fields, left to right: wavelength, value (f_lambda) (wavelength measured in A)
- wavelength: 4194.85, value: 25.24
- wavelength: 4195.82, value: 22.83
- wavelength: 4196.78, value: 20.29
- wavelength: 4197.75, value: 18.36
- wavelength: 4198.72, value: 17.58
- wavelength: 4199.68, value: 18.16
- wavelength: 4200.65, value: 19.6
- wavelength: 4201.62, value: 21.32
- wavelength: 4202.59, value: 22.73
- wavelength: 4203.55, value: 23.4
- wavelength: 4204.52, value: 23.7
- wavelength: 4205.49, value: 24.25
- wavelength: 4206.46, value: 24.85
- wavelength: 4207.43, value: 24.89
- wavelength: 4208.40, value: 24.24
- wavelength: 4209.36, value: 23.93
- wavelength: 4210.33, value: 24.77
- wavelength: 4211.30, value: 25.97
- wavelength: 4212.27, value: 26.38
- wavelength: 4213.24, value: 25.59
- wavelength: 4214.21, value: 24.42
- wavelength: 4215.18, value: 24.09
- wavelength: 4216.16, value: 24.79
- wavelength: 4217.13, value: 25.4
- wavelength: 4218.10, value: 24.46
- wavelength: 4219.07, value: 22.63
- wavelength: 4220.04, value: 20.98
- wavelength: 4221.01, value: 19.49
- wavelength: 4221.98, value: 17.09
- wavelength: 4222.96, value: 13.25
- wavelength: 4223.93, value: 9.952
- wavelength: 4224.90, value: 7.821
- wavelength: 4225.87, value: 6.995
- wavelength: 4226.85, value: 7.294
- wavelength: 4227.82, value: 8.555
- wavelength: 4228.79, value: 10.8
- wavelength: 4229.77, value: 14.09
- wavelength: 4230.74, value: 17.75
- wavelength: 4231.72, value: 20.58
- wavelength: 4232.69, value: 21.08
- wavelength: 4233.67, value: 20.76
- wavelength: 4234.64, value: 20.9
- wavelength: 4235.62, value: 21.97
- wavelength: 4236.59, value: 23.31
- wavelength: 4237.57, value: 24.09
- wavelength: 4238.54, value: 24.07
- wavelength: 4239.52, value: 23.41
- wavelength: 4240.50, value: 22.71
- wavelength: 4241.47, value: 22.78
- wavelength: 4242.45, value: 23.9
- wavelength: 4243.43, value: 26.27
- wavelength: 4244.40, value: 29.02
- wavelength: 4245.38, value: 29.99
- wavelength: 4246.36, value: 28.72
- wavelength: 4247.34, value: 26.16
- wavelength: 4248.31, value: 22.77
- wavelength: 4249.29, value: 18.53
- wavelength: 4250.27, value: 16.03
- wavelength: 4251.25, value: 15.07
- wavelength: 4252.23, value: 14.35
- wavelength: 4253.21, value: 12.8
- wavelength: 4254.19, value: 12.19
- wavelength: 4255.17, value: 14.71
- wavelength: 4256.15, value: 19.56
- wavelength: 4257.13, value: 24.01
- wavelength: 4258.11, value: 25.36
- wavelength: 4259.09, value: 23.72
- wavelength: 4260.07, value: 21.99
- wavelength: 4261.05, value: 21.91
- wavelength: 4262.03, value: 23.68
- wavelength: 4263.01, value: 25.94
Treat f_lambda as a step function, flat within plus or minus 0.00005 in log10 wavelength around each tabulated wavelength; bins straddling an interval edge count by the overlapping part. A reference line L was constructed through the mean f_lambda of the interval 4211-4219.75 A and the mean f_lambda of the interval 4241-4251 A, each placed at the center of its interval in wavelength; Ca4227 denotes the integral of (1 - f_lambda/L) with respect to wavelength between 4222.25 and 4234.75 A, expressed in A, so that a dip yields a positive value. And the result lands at 5.5 A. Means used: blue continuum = 24.7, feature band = 13.7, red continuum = 24.2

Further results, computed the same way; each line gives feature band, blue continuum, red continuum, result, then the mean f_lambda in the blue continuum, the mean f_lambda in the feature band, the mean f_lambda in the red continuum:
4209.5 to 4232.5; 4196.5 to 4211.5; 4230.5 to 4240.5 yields 3.8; 22.3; 18.5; 21.9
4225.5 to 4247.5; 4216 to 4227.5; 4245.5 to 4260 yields -2.9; 16.3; 20.7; 19.9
